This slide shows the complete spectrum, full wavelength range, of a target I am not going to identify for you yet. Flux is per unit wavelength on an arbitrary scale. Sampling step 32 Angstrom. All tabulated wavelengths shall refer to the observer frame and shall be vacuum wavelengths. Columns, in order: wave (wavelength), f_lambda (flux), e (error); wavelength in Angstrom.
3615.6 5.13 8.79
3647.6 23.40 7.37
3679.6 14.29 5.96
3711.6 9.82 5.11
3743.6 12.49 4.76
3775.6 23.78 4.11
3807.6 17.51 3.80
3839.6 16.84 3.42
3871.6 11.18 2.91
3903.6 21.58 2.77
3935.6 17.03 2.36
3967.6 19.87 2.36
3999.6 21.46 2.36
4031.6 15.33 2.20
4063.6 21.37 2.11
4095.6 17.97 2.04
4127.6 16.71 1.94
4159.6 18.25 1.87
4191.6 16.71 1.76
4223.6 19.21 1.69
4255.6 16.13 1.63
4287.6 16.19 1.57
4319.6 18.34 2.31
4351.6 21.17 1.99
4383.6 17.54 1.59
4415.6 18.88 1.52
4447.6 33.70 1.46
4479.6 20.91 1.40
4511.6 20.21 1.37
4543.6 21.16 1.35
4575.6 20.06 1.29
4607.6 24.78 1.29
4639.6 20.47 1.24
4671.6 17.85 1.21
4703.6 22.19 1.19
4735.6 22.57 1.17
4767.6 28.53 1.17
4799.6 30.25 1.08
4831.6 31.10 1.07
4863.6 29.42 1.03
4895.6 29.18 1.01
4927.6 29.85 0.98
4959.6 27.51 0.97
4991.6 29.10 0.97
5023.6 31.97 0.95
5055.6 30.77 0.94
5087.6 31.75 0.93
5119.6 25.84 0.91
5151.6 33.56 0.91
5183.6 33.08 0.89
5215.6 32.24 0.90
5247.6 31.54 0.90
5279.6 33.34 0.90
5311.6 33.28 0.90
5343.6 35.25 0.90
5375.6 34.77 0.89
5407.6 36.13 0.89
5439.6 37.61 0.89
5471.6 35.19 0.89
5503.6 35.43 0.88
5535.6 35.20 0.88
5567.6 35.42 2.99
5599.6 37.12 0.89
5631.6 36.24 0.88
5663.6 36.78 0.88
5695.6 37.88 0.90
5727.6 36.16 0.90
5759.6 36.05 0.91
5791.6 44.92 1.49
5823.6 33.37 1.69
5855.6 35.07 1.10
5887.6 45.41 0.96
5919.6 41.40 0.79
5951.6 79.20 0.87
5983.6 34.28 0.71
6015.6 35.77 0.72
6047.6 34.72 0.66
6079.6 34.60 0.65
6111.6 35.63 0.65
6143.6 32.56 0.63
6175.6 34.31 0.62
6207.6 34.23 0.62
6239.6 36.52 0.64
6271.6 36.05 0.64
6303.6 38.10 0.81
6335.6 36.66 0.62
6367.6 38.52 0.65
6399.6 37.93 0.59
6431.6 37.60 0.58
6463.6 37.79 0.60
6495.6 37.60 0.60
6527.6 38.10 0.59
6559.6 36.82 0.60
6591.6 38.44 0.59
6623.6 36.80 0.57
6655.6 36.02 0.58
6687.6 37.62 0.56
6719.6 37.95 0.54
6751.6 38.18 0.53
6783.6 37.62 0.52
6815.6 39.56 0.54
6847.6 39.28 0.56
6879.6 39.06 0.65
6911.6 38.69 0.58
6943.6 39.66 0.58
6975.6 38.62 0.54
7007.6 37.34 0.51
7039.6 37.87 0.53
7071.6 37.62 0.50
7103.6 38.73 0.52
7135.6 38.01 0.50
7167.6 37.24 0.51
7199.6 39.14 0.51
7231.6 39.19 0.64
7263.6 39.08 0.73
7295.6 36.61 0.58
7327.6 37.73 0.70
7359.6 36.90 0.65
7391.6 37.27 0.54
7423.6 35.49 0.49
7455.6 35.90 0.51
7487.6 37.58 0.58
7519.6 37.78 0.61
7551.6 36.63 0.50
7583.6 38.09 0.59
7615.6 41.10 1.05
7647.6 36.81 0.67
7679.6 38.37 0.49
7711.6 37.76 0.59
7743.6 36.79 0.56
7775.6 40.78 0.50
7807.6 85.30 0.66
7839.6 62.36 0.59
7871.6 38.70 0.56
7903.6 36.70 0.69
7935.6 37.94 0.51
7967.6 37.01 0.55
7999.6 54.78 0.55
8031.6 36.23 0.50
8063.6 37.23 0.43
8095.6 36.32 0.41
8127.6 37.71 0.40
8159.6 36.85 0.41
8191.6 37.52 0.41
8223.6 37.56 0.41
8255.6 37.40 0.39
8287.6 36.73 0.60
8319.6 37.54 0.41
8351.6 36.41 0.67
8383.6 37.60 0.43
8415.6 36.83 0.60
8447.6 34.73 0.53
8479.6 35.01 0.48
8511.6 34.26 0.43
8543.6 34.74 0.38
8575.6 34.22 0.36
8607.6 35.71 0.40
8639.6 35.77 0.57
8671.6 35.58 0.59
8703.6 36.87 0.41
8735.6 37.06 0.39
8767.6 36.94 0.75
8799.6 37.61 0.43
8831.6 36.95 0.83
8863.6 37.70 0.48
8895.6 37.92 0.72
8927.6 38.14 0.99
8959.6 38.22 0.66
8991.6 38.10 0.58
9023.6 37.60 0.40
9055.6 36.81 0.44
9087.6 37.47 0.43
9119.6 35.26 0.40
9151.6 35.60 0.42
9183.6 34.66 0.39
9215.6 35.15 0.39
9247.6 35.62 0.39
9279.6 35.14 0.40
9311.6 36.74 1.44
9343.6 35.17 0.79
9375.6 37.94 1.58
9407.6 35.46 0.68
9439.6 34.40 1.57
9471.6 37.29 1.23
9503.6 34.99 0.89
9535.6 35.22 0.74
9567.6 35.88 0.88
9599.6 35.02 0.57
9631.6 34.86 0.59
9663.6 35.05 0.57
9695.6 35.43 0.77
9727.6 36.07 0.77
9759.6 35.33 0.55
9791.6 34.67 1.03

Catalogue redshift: 0.190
